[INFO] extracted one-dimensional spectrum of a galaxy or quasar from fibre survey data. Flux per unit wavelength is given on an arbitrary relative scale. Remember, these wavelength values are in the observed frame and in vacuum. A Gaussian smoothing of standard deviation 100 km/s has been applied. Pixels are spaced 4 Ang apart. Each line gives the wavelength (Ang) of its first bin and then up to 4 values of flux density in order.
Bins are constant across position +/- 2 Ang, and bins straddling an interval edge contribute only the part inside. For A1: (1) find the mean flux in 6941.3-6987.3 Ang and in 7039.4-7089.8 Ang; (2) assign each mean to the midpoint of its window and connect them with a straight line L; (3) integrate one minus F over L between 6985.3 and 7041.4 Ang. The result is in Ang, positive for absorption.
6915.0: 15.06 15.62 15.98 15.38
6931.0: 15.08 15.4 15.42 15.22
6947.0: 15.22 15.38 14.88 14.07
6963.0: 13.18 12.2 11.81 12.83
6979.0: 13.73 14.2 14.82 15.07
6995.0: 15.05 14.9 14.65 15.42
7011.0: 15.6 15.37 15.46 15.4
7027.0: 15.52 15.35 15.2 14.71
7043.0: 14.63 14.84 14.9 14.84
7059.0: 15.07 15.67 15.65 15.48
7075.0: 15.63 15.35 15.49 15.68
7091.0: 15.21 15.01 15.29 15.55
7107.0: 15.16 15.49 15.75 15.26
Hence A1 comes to -2.3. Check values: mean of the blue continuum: 13.9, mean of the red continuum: 15.3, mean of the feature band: 15.2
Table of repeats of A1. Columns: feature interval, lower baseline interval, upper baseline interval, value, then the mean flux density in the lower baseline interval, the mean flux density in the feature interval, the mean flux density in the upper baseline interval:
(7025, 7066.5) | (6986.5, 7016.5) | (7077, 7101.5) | 0.4 Ang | 15.1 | 15.1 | 15.3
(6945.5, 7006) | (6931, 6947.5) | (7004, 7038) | 4.7 Ang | 15.3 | 14.1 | 15.4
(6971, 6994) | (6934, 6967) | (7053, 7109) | 1.4 Ang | 14.7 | 14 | 15.4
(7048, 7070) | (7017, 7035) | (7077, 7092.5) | 0.3 Ang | 15.4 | 15.2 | 15.4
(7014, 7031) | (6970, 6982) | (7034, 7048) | -1.3 Ang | 13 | 15.4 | 14.8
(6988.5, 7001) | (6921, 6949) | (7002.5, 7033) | 0.3 Ang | 15.4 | 15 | 15.4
